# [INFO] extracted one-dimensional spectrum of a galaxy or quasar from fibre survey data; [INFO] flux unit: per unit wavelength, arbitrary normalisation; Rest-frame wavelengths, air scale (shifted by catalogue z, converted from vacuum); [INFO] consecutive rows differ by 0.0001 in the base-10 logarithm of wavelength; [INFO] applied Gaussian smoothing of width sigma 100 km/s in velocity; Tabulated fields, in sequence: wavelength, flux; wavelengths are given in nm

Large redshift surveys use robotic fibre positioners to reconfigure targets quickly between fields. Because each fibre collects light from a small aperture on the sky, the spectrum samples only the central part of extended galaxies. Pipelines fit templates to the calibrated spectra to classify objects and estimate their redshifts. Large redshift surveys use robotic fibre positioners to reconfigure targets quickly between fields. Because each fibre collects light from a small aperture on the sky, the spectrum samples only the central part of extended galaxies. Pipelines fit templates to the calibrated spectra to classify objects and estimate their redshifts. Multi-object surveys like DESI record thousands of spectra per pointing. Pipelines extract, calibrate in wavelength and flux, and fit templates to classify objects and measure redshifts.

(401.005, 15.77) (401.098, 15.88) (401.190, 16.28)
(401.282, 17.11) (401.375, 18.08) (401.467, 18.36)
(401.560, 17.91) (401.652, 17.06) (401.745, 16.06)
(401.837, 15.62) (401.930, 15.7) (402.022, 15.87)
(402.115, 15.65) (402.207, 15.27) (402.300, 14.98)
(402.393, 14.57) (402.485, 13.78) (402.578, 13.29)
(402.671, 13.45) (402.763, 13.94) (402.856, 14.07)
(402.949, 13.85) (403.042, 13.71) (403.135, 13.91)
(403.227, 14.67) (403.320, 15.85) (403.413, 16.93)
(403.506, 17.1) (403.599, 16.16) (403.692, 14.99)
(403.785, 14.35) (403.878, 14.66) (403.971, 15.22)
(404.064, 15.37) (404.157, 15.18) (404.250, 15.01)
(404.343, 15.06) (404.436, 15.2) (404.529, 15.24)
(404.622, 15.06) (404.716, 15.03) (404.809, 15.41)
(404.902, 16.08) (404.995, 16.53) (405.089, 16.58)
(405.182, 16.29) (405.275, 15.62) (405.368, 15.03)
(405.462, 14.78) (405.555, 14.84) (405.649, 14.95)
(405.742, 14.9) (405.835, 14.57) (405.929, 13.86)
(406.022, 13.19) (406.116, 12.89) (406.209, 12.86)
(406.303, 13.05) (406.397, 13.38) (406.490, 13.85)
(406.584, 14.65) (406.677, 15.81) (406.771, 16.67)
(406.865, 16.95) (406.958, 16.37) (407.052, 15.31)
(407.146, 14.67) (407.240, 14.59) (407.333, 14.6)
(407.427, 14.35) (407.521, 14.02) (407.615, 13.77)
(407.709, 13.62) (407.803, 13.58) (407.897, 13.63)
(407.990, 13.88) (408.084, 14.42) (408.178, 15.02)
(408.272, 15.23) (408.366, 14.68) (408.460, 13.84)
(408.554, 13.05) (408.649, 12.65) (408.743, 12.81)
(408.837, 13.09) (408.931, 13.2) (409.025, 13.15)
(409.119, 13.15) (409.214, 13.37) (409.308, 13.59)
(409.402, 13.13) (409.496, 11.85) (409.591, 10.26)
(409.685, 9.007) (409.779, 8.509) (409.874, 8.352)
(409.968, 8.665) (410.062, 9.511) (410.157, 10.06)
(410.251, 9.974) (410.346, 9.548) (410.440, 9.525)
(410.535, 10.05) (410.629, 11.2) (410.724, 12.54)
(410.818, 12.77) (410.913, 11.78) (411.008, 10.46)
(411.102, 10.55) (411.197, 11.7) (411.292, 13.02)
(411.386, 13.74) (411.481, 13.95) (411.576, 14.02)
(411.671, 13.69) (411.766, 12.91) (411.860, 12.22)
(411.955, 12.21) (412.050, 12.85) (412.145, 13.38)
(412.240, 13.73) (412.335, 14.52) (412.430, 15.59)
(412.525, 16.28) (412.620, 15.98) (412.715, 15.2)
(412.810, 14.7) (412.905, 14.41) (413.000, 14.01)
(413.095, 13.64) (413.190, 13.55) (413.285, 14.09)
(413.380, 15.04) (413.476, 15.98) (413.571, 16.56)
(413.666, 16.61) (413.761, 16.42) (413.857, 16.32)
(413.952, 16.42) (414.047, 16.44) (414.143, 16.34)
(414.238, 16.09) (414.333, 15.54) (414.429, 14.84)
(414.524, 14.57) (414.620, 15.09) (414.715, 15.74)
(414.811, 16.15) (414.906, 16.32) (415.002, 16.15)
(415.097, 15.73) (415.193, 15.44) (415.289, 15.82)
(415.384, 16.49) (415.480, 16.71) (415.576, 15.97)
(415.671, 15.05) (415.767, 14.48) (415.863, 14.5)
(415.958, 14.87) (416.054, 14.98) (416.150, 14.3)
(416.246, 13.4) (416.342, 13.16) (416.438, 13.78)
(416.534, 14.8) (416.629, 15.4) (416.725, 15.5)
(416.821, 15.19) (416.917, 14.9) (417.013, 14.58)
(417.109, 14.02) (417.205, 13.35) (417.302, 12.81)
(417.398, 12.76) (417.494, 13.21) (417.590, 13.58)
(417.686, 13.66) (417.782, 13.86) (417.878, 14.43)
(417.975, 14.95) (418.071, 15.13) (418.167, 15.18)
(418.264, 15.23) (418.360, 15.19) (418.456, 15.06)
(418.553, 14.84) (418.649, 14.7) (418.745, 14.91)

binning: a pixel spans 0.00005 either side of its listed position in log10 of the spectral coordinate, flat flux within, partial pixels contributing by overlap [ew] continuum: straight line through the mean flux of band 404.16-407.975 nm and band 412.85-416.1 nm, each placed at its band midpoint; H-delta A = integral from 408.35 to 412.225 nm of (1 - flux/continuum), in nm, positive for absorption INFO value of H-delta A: 0.83 nm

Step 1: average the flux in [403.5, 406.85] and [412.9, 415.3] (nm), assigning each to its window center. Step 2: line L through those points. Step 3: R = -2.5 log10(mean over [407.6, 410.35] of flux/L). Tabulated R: 0.23 mag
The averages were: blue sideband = 15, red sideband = 15.5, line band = 12.3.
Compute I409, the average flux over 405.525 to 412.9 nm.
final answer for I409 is 13.2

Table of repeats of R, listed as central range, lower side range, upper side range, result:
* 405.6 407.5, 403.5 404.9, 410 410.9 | -0.08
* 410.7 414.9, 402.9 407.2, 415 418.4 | 0.03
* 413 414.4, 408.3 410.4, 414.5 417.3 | -0.13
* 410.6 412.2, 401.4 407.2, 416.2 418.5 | 0.17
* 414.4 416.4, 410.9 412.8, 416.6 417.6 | -0.10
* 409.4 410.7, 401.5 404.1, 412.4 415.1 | 0.48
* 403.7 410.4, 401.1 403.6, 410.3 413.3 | 0.04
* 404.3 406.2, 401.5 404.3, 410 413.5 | -0.03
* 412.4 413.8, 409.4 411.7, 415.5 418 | -0.22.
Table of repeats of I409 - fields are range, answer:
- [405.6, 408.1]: 14.4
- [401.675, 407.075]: 15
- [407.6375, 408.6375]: 14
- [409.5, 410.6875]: 9.66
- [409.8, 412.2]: 11.5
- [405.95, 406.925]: 14.4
